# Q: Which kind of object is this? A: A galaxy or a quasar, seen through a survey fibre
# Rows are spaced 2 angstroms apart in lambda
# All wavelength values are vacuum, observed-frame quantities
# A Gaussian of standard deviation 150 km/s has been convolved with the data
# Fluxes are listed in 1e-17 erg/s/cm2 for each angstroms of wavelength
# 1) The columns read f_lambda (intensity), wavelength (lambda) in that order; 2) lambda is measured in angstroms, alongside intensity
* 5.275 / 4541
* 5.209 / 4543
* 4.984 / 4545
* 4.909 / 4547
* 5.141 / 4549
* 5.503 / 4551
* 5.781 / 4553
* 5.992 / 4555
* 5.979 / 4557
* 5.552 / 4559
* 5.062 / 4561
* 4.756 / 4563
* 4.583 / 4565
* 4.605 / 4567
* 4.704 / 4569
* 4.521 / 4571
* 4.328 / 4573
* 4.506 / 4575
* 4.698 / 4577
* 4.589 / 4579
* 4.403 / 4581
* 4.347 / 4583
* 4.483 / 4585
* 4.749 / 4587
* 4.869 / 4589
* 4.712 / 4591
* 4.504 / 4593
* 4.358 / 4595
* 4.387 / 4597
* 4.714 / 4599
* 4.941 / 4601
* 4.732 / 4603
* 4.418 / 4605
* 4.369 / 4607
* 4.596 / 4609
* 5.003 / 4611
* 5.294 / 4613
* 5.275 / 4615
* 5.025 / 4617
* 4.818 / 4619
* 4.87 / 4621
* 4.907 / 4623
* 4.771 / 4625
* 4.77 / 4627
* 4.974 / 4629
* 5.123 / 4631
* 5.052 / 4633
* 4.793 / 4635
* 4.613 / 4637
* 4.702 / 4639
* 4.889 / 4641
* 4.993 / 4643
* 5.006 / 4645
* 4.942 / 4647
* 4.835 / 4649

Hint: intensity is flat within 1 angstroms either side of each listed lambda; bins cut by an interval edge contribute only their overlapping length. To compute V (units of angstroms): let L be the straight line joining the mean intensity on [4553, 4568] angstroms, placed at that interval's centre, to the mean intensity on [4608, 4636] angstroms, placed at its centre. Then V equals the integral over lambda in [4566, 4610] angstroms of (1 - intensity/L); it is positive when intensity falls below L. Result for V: 4.7 angstroms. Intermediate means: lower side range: 5.26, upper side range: 4.95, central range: 4.57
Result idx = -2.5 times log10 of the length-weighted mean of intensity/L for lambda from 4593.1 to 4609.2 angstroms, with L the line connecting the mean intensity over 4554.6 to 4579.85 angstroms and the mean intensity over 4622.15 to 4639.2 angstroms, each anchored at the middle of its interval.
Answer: 0.07 mag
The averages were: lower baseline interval 4.89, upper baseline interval 4.86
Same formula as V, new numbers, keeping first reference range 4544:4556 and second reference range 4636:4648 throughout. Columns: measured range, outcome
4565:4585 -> 2.7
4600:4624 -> 0.8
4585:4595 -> 1.0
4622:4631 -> 0.1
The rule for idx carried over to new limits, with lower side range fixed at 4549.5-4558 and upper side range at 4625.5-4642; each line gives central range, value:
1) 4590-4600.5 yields 0.16 mag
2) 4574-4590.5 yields 0.19 mag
